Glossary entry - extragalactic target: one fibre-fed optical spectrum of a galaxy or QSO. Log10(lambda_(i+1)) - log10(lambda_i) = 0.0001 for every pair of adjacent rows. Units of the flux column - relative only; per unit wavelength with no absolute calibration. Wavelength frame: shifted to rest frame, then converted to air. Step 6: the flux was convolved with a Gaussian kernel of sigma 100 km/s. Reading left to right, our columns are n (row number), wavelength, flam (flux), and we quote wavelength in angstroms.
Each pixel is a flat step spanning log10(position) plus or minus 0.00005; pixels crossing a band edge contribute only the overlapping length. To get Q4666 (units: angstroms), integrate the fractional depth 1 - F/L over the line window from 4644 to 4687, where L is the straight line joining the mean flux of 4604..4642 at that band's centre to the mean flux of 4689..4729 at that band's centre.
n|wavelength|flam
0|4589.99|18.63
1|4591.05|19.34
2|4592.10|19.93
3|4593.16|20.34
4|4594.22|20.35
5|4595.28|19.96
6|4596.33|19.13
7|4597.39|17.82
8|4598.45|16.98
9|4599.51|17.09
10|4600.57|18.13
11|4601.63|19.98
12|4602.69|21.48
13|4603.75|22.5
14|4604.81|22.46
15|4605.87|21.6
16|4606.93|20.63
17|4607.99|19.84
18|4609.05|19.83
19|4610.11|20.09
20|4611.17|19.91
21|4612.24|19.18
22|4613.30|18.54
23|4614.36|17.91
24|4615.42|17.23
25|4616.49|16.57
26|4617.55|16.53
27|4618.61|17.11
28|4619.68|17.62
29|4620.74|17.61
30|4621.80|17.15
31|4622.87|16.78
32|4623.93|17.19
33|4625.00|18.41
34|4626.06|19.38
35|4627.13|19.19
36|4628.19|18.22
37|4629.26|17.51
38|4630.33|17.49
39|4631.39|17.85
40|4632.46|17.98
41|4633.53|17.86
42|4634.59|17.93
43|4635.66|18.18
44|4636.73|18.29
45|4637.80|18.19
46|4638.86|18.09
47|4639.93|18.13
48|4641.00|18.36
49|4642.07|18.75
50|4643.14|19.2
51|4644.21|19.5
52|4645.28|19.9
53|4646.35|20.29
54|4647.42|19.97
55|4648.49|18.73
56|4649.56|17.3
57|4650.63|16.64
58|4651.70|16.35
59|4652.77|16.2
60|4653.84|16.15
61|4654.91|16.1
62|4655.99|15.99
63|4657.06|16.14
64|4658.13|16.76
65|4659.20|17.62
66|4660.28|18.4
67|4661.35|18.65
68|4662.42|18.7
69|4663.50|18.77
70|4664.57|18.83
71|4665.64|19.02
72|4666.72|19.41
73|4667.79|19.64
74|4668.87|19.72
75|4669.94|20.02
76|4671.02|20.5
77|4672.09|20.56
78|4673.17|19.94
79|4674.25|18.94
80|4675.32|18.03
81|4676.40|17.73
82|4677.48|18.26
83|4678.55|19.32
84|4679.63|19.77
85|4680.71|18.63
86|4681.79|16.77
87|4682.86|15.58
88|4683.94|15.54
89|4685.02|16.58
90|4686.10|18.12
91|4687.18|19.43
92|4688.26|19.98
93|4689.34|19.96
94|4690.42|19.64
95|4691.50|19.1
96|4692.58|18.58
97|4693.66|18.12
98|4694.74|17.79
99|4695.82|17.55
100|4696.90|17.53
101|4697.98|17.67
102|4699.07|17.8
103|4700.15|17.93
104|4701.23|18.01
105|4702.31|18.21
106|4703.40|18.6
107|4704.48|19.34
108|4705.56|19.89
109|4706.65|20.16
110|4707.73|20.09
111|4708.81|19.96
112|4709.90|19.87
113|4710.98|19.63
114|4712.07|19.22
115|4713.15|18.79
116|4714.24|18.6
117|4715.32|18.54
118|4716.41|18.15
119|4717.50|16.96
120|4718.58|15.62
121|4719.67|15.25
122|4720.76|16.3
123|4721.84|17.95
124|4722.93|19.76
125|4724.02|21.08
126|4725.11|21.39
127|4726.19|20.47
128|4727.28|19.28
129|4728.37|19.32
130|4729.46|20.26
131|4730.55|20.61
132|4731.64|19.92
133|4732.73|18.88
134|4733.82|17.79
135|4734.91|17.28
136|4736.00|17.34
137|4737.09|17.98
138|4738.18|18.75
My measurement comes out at 0.8 angstroms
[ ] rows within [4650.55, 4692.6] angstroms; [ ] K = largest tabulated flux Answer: 20.56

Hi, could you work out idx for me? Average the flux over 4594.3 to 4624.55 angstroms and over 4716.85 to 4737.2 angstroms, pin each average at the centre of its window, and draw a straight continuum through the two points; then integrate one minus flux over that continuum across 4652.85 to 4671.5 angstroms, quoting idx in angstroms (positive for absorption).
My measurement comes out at 0.5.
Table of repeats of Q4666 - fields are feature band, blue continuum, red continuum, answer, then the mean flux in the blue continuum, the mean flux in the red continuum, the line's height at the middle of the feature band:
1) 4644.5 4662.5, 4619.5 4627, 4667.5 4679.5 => 1.05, 17.8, 19.3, 18.7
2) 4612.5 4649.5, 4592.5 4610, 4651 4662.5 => 0.22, 19.9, 16.9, 18.3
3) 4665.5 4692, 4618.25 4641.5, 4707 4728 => -0.55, 17.9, 18.8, 18.4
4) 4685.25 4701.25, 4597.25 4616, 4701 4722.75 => 0.18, 19.5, 18.5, 18.7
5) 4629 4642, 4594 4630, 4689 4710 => 0.53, 18.8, 18.8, 18.8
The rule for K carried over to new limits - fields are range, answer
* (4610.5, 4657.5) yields 20.29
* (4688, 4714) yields 20.16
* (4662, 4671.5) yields 20.5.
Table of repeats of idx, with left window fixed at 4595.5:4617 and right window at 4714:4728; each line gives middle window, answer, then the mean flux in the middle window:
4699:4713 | -0.5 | 19.2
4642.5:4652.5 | 0.2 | 18.6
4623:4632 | 0.5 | 18.1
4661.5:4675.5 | -0.4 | 19.4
